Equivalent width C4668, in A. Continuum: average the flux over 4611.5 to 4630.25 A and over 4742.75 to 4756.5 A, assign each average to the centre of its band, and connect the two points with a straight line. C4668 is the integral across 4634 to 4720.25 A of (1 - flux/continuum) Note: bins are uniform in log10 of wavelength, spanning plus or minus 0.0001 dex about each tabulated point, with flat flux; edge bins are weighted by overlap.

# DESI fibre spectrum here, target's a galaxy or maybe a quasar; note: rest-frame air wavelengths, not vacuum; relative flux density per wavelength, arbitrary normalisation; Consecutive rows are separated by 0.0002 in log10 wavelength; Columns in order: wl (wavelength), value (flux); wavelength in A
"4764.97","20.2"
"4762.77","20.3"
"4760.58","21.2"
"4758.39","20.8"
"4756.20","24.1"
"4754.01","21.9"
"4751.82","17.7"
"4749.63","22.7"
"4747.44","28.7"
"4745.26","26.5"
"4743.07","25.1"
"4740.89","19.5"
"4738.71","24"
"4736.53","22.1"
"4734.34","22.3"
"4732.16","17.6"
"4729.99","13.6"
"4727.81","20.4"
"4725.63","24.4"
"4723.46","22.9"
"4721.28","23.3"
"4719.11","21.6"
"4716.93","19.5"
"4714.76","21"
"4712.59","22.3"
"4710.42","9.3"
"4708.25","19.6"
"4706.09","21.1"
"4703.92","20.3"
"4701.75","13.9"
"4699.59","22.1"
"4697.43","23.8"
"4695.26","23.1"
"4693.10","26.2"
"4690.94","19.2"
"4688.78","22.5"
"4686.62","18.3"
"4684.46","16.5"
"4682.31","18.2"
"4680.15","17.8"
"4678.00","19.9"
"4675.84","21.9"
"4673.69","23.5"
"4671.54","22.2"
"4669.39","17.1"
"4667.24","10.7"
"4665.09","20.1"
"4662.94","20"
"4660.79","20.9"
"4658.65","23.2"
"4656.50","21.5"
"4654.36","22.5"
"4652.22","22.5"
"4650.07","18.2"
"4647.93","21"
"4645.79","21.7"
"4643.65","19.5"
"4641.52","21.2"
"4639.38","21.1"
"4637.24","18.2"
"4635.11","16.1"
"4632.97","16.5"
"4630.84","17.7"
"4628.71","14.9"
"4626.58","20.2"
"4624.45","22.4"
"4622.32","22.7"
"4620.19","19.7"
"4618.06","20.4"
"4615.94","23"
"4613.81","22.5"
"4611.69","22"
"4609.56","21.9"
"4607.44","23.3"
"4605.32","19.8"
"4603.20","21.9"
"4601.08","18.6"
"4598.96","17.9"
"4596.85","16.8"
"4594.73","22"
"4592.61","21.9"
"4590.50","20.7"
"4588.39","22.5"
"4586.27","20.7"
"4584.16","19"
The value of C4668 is 8.0 A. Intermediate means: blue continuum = 20.7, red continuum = 23.7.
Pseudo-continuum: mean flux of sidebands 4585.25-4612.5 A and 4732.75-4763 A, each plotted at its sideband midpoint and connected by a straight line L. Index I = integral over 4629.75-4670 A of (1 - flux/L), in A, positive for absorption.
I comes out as 3.6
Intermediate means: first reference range 20.8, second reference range 22.6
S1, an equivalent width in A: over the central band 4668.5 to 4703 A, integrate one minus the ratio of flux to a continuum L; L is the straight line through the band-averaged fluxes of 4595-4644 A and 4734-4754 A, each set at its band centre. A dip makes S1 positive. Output 2.0 A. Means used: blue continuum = 20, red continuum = 23.1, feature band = 20.4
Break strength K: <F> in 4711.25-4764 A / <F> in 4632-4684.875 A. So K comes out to 1.10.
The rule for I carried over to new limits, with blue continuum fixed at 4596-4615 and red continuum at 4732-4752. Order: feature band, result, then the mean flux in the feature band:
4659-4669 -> 1.6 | 18.2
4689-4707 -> 0.8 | 21.3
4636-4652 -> 0.8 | 20.2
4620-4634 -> 1.2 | 19.1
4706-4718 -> 2.1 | 18.6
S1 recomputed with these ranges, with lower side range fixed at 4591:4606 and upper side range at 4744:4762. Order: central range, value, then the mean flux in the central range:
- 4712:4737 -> 1.67 A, 20.9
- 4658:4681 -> 1.69 A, 19.7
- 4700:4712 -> 2.53 A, 17.4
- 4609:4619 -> -0.89 A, 22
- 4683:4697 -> 0.43 A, 21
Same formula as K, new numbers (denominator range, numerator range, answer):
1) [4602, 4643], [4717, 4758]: 1.09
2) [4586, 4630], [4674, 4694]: 0.97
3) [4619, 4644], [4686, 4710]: 1.08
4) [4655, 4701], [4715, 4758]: 1.08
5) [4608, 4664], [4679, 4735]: 0.98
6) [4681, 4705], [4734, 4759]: 1.13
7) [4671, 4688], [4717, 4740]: 1.07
